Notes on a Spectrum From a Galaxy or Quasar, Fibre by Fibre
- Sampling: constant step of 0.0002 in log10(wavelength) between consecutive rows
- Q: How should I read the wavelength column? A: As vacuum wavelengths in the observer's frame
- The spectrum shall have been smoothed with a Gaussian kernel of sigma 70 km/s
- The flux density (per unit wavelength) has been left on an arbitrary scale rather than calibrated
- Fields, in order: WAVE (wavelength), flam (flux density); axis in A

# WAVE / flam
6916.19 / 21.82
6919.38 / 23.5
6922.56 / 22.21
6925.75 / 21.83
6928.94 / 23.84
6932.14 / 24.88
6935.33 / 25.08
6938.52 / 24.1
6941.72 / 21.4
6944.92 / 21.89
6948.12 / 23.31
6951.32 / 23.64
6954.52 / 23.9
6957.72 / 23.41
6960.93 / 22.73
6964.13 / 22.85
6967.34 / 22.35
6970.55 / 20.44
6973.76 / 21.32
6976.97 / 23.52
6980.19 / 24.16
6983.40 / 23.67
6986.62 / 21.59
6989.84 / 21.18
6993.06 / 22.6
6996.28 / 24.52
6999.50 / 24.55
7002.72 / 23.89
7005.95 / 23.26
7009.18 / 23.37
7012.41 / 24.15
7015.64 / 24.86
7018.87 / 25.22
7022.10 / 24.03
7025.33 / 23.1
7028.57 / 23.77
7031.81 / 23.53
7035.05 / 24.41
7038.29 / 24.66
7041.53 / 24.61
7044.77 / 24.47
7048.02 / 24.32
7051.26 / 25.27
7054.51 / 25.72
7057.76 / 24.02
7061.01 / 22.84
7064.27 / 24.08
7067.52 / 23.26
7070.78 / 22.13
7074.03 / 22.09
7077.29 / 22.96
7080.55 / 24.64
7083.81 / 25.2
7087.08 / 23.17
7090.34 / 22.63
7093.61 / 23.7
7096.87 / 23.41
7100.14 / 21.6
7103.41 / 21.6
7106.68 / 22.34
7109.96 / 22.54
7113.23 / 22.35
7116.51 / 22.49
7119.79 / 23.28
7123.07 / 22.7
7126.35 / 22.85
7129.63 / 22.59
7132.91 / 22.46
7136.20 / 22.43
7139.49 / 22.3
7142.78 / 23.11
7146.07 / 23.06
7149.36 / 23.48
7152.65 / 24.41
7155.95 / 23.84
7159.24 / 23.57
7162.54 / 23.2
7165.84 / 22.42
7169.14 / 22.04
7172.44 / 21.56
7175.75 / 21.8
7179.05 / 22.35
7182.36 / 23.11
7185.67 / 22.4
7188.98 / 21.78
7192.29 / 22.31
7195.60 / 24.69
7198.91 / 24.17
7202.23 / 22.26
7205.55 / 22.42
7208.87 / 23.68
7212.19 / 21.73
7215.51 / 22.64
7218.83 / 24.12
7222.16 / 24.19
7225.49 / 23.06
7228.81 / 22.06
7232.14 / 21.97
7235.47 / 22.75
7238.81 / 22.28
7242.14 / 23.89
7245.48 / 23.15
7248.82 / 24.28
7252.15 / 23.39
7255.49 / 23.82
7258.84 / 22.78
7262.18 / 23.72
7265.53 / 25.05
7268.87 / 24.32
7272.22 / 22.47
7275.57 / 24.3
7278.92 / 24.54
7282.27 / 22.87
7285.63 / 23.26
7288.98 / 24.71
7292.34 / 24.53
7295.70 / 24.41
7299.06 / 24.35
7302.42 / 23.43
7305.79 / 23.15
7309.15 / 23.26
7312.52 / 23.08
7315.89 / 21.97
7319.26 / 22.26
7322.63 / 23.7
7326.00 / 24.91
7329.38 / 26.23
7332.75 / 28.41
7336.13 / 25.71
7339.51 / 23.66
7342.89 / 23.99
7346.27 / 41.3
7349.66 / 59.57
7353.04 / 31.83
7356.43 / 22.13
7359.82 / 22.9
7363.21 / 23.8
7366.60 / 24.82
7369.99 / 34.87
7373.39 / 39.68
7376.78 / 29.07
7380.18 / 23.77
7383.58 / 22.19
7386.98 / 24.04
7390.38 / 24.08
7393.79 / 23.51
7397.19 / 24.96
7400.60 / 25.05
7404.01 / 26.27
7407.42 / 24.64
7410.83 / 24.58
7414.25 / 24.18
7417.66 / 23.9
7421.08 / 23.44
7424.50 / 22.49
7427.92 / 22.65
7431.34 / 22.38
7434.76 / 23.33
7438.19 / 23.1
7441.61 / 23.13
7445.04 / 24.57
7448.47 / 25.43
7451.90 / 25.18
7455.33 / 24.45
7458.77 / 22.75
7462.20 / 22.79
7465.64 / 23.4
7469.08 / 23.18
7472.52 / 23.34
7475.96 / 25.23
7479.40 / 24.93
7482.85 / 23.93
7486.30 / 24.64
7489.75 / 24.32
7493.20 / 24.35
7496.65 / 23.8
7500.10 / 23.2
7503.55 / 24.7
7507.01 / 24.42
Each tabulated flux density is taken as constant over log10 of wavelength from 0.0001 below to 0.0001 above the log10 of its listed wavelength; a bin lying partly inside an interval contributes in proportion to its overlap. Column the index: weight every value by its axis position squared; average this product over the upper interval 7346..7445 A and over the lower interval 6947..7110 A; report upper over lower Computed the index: 1.26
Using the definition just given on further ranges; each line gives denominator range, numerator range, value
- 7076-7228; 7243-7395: 1.19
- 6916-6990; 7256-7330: 1.14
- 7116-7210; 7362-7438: 1.18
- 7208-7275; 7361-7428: 1.15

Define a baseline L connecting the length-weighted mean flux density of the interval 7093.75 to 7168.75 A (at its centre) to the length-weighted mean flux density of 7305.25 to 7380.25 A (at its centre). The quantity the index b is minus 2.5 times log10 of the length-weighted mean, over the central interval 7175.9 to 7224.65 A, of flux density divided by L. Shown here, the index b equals 0.07 mag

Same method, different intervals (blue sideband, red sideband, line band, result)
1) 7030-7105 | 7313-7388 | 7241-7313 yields 0.14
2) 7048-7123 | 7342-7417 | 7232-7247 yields 0.13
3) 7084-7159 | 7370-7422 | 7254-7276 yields 0.03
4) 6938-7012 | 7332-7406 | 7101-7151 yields 0.11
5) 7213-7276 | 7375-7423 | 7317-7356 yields -0.23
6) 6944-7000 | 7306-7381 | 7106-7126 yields 0.10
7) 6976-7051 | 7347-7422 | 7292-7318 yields 0.15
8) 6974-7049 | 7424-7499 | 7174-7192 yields 0.07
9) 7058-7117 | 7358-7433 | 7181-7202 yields 0.03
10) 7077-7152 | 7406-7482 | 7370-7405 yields -0.13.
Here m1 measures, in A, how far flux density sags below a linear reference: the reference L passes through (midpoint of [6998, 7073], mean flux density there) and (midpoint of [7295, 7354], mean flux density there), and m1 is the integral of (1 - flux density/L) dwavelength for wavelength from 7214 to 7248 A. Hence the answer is 4.3 A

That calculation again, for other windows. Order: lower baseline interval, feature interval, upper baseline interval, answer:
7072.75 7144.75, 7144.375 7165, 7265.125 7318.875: -0.4 A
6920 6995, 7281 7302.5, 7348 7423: 2.0 A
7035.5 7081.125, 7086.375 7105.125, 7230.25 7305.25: 1.0 A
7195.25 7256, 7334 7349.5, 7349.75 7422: -3.6 A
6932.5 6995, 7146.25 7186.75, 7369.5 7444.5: 1.7 A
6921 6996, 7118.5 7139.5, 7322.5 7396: 2.1 A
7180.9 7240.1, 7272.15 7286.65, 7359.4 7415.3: 0.3 A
